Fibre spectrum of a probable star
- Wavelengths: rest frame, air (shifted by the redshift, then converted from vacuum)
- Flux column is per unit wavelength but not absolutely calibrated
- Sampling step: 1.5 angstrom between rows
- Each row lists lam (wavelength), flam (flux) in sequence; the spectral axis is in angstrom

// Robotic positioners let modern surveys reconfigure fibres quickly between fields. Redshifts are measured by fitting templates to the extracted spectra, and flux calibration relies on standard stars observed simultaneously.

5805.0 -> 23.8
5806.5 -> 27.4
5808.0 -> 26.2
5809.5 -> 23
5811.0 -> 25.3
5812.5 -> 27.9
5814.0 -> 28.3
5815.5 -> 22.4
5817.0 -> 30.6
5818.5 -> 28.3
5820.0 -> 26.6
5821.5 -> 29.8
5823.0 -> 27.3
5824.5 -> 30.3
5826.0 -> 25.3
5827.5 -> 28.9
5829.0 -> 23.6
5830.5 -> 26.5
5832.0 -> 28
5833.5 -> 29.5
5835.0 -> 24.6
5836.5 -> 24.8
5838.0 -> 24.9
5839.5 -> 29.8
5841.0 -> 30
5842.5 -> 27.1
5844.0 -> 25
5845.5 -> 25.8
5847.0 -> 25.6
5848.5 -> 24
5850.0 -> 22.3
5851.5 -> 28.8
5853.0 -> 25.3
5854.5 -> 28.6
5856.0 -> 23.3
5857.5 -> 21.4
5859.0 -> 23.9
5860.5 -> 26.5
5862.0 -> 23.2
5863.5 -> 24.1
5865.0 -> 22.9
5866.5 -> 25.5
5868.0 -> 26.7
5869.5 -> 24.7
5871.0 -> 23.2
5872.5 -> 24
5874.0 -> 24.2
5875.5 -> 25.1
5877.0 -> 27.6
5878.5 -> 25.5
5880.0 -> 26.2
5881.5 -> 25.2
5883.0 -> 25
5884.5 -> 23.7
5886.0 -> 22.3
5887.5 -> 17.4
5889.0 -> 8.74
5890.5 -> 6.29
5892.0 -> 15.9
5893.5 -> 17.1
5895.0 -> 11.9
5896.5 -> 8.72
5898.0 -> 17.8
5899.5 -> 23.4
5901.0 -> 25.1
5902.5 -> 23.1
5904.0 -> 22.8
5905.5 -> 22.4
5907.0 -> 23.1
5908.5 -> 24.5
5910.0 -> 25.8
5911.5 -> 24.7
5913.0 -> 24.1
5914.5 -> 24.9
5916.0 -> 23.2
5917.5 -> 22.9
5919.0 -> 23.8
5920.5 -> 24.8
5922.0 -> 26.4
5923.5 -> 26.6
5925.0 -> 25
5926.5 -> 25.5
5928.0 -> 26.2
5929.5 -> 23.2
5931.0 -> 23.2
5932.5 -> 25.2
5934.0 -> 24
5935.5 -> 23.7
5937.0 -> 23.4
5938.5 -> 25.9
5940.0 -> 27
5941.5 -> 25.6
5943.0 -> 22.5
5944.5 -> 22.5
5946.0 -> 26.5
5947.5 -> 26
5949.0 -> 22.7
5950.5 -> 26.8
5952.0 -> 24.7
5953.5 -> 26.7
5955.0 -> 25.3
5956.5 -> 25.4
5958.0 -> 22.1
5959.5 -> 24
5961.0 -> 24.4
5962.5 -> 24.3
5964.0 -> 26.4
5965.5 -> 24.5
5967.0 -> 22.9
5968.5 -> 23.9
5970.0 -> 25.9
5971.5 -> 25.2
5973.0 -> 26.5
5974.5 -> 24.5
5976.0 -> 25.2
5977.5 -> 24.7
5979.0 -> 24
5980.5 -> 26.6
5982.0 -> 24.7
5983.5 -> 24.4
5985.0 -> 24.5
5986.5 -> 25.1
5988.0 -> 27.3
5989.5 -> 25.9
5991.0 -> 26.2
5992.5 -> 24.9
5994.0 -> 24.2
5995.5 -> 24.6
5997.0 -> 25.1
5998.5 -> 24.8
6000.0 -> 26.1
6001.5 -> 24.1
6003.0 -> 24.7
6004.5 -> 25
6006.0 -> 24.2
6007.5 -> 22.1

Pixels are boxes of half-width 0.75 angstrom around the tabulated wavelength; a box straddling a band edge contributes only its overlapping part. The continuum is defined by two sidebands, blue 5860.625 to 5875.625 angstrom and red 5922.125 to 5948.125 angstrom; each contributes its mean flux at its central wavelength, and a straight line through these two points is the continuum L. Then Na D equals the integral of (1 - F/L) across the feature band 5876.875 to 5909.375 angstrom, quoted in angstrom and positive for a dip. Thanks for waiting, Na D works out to 5.99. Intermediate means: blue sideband 24.4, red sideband 24.9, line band 20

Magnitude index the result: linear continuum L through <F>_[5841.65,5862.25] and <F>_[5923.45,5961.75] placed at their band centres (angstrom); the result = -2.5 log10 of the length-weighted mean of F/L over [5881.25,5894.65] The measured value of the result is 0.39 mag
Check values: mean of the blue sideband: 25.1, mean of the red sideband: 24.7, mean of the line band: 17.5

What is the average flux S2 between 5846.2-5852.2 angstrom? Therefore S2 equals 25.1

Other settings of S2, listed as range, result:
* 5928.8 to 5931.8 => 23.2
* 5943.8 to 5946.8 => 24.6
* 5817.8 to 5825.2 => 28.4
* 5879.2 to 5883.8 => 25.4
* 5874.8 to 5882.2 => 25.9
